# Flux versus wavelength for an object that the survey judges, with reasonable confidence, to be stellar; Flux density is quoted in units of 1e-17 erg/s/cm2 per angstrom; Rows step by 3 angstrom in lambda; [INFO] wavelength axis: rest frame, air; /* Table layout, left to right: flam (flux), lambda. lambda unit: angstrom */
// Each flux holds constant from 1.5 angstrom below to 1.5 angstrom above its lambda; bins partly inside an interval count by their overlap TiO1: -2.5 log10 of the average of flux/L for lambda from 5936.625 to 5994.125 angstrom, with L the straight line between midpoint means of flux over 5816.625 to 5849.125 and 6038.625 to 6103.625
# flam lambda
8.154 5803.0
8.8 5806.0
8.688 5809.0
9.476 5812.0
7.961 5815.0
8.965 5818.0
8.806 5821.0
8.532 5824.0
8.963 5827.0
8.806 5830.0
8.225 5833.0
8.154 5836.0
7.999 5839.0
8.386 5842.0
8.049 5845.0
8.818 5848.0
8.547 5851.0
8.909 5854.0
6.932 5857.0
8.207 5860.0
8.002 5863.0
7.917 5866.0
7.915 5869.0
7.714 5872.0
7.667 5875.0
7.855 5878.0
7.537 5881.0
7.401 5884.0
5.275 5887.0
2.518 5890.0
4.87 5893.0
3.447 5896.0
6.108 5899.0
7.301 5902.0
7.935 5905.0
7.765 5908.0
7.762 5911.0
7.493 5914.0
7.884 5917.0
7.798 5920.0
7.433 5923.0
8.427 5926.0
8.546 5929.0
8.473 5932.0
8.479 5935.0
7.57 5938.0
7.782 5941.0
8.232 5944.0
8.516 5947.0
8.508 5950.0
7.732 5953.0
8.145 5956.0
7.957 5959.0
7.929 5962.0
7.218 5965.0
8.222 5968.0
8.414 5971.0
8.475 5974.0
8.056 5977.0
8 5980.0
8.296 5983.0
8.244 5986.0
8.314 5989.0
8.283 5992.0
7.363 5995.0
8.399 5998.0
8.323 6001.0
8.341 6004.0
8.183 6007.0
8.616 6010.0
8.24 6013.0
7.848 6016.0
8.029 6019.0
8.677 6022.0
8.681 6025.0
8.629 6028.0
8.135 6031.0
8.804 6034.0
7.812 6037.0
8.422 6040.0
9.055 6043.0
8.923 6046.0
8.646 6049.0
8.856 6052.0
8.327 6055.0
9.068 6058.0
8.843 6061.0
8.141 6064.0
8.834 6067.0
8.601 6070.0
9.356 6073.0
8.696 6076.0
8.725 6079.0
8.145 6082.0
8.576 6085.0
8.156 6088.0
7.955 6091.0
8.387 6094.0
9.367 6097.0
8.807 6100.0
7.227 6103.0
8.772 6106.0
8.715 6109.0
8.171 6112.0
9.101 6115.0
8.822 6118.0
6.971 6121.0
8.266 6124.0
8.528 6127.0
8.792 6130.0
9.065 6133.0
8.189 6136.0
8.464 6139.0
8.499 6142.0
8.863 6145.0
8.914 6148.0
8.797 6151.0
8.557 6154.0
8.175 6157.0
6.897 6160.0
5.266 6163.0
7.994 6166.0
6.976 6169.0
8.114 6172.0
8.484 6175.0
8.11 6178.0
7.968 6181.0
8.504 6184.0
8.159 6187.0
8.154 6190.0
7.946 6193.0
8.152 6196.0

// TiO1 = 0.06 mag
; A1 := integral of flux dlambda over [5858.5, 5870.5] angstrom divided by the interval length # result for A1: 8.01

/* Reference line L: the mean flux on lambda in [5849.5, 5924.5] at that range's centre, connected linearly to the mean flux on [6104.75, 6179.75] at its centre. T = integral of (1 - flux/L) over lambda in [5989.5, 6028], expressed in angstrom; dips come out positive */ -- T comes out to -3.11 angstrom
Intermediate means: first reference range 7.13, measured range 8.27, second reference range 8.22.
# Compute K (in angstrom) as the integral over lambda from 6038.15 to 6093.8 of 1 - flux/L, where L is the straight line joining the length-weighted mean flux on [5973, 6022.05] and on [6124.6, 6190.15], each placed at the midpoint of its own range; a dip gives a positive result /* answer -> -3.0 angstrom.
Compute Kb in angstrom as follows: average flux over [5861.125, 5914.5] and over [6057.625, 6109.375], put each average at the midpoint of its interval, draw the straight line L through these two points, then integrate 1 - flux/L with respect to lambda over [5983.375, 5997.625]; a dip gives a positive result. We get -0.7 angstrom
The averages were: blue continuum 6.8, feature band 8.1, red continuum 8.56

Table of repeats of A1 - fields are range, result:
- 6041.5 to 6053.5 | 8.87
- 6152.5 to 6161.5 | 7.88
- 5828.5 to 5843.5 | 8.31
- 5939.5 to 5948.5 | 8.18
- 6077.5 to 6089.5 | 8.4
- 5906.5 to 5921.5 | 7.74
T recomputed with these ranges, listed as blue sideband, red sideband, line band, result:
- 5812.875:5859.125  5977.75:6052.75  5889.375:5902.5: 5.59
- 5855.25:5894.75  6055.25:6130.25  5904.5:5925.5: -1.61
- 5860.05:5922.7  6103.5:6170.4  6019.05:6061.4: -4.93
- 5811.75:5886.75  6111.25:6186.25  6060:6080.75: -1.42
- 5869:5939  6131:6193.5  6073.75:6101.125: -2.57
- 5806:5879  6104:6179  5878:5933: 9.29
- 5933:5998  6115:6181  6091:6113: -0.89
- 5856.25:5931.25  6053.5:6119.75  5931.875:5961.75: -2.36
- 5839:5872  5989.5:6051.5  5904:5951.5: 1.18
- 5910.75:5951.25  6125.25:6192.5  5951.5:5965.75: 0.45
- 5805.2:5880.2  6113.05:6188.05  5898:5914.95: 1.76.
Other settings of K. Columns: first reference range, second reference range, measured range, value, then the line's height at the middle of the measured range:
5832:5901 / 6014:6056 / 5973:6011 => -0.22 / 8.17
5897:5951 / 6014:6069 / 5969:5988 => -0.19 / 8.17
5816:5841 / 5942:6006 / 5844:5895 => 7.12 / 8.43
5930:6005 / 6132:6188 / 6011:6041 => -0.77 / 8.12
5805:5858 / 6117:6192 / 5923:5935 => 0.07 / 8.4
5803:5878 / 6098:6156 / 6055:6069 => -0.34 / 8.47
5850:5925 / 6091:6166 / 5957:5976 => -1.33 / 7.51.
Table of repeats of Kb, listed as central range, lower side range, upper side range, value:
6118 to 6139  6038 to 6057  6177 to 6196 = 0.0 angstrom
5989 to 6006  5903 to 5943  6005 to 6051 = 0.3 angstrom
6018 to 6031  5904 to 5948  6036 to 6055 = 0.0 angstrom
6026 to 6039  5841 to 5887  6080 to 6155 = -0.1 angstrom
